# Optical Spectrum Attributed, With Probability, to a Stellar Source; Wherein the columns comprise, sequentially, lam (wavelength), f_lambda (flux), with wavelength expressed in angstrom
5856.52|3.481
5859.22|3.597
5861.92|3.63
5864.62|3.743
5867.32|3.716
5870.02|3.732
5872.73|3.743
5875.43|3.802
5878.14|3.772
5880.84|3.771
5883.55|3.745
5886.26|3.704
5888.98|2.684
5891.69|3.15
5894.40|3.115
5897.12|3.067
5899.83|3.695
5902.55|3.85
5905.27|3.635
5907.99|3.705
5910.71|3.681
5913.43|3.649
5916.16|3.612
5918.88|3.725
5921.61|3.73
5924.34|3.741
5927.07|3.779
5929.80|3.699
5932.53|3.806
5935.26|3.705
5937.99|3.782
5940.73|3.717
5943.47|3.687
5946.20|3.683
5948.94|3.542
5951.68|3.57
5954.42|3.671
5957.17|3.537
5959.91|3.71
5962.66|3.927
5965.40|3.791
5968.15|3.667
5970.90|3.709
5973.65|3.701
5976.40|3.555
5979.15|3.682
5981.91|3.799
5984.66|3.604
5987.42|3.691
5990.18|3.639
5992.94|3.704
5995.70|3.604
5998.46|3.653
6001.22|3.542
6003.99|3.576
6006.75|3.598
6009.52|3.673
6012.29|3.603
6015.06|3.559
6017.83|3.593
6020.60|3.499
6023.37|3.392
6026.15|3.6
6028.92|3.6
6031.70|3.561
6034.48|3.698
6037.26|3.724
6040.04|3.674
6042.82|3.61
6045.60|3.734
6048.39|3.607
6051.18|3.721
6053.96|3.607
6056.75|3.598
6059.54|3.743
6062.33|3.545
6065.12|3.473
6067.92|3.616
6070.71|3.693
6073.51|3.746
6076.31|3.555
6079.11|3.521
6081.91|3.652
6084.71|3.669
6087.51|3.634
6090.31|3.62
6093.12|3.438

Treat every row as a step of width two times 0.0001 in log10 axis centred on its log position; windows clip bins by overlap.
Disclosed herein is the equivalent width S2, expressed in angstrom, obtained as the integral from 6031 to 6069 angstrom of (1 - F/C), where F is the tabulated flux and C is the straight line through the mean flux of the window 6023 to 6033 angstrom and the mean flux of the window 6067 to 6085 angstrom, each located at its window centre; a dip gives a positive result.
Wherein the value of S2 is -0.51 angstrom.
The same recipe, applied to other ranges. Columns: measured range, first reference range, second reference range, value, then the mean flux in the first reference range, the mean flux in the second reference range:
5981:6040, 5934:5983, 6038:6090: 0.77 angstrom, 3.69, 3.63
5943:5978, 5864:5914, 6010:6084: -0.79 angstrom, 3.57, 3.61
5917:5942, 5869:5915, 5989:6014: -1.13 angstrom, 3.56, 3.62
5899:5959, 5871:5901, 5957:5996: -1.85 angstrom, 3.48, 3.7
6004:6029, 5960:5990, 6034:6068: 0.72 angstrom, 3.71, 3.64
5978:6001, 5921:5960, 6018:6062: -0.06 angstrom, 3.69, 3.62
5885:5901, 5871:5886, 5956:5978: 2.24 angstrom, 3.76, 3.7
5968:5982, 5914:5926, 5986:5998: -0.04 angstrom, 3.7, 3.66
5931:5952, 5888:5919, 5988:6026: -1.09 angstrom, 3.46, 3.59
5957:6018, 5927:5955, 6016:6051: -0.15 angstrom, 3.69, 3.61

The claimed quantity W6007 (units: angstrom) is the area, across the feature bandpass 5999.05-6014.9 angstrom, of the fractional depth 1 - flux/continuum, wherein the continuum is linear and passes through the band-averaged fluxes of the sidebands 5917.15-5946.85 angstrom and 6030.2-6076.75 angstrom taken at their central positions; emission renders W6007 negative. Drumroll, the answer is 0.3 angstrom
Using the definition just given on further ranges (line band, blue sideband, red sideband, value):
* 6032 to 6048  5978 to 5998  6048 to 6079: -0.2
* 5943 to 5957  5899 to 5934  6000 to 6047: 0.2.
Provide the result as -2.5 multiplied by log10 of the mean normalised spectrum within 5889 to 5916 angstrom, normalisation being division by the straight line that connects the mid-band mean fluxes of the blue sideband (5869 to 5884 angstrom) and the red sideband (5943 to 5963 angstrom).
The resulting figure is 0.08 mag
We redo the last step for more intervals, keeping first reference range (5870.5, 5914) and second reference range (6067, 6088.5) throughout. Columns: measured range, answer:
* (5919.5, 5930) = -0.05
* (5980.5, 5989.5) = -0.03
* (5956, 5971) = -0.04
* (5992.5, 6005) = 0.00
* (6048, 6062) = -0.01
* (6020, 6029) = 0.03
